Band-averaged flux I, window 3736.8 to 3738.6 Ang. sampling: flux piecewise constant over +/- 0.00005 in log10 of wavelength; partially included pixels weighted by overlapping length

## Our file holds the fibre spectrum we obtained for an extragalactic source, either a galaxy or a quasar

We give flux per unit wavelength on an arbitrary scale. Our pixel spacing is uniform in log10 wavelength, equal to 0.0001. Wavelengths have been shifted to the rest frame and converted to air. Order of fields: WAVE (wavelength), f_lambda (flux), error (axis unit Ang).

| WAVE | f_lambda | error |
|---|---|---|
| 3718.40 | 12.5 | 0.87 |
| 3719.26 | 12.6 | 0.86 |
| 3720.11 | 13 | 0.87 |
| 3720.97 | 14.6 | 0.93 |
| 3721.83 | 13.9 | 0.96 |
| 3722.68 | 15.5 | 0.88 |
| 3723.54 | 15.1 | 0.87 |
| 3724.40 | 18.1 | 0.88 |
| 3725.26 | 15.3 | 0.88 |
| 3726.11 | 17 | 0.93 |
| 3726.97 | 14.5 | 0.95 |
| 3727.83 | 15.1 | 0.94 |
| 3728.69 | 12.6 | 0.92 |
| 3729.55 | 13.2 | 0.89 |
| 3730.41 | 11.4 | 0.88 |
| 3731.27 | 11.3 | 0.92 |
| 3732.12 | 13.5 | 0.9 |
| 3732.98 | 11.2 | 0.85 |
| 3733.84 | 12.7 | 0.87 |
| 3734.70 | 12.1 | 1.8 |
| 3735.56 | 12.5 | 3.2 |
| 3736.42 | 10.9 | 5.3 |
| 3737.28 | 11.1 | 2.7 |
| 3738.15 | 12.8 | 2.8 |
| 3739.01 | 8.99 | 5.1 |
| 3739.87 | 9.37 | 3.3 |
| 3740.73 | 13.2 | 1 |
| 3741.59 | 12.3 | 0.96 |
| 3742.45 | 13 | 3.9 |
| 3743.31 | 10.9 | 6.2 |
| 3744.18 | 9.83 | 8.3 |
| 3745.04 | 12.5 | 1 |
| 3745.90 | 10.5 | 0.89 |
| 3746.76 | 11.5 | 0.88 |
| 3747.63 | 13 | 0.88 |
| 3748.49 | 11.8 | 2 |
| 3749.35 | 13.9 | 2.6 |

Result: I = 11.8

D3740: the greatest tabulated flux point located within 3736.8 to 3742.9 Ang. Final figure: 13.2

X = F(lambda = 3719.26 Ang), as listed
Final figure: 12.6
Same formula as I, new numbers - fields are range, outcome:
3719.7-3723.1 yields 14.3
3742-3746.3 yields 11.4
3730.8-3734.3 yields 12.2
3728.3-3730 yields 12.9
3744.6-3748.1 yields 11.9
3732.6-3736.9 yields 11.9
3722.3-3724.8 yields 16.2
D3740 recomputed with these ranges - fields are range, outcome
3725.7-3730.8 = 17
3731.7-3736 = 13.5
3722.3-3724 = 15.5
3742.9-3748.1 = 13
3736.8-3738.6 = 12.8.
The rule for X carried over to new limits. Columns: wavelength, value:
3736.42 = 10.9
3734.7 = 12.1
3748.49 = 11.8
